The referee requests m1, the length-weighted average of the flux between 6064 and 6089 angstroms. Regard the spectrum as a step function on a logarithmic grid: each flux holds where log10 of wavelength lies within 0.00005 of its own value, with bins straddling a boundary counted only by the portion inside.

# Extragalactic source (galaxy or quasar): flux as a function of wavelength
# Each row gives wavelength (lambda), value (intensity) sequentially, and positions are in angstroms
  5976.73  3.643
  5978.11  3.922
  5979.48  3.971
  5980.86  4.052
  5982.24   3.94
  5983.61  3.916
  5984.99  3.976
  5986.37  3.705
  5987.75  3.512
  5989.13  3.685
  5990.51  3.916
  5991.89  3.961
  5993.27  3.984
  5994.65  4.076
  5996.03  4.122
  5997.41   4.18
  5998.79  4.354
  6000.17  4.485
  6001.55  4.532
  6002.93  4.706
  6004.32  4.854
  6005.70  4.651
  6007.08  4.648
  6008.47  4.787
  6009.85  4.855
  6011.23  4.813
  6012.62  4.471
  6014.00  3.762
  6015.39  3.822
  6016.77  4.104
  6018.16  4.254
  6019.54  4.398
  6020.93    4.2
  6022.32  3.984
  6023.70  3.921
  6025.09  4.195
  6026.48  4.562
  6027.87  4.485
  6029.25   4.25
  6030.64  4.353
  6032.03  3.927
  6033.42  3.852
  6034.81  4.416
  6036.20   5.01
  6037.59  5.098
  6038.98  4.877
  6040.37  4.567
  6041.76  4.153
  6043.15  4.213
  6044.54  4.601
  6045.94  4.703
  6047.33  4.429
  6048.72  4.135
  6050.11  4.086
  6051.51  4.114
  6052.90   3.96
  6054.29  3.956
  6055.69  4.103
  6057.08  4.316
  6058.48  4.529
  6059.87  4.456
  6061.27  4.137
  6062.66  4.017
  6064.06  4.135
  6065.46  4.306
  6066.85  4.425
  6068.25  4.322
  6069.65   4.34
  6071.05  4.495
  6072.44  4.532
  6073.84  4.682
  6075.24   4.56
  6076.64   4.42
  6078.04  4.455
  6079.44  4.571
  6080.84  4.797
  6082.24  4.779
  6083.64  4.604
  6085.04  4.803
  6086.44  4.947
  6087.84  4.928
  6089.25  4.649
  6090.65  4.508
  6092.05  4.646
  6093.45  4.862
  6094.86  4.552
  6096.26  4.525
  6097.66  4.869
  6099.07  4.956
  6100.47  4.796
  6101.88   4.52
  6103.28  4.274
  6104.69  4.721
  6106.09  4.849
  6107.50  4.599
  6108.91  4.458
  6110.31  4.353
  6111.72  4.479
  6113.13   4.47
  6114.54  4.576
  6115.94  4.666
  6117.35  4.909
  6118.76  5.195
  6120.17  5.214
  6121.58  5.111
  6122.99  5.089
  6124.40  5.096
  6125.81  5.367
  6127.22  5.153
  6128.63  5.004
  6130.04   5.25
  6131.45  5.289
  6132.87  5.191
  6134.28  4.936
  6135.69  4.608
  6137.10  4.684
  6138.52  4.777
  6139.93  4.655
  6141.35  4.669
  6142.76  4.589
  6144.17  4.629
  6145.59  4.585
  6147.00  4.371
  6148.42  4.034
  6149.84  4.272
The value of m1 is 4.57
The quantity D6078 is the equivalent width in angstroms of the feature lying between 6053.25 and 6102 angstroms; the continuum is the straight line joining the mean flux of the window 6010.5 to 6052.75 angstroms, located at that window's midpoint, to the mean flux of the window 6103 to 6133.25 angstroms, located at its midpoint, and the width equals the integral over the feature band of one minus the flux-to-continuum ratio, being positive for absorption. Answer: 1.0 angstroms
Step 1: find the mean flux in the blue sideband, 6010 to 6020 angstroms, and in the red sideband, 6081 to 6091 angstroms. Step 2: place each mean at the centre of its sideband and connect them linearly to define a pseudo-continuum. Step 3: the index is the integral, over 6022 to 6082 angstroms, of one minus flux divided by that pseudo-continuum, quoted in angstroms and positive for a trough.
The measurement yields 2.0 angstroms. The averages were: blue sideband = 4.26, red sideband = 4.76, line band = 4.37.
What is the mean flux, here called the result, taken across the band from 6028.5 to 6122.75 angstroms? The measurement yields 4.53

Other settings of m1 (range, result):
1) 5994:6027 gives 4.36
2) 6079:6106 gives 4.71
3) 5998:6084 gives 4.39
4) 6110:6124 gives 4.82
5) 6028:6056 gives 4.35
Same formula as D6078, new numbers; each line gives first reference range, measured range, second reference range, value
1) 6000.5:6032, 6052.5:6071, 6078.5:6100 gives 1.43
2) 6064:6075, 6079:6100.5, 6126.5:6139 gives -0.61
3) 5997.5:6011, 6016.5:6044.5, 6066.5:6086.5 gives 1.60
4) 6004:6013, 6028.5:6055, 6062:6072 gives 0.78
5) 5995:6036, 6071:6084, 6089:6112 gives -0.12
